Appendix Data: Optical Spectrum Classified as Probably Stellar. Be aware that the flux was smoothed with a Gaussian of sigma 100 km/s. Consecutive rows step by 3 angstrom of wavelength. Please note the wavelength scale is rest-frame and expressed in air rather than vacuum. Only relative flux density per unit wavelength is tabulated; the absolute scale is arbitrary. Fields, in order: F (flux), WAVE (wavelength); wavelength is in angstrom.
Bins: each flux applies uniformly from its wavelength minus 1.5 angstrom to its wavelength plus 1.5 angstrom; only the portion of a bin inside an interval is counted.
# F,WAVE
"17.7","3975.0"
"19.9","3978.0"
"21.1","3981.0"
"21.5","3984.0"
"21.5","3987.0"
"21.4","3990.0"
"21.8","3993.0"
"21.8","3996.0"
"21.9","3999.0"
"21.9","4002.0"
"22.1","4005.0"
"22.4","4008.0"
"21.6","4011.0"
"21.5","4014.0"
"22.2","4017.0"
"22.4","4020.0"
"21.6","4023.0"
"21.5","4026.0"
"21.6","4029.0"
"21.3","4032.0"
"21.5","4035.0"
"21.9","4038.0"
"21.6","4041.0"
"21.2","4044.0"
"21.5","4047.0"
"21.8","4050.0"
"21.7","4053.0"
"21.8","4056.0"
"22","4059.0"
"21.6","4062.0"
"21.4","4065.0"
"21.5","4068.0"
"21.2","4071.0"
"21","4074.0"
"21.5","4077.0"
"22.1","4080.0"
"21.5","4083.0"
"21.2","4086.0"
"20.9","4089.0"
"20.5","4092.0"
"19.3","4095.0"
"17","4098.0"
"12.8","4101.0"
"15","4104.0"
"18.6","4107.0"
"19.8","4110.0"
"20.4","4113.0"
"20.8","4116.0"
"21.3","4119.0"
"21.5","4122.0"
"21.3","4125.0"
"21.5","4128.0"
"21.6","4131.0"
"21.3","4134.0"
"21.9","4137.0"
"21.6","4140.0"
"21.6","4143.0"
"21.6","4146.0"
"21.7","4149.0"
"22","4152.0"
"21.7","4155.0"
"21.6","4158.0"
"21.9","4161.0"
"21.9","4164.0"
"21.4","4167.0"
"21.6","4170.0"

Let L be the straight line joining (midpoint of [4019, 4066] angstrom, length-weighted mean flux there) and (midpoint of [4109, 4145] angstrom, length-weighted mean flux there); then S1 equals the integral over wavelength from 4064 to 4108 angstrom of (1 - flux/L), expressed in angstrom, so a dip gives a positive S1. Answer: 3.6 angstrom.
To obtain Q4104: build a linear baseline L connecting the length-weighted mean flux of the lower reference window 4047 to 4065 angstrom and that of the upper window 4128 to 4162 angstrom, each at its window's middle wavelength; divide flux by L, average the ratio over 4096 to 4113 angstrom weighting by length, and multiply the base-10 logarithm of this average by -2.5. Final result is 0.26 mag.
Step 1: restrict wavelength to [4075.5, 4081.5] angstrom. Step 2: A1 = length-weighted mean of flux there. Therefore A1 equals 21.8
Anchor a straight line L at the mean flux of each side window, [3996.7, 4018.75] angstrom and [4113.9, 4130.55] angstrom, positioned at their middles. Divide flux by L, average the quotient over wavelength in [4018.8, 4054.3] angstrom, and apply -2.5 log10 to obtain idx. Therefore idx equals 0.01 mag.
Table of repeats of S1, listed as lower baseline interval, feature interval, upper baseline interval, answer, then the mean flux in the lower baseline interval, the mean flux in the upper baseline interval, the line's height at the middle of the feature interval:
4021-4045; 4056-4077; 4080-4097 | -0.4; 21.6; 20.7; 21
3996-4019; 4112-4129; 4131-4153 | 0.4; 21.9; 21.7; 21.7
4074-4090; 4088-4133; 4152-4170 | 4.3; 21.4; 21.7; 21.5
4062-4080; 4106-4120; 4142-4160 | 0.9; 21.4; 21.7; 21.6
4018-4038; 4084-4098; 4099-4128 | -0.2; 21.7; 19.1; 19.8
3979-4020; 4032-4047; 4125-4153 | 0.1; 21.7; 21.6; 21.7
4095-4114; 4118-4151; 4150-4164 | -2.8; 17.3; 21.8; 19.9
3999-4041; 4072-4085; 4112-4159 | 0.1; 21.8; 21.5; 21.6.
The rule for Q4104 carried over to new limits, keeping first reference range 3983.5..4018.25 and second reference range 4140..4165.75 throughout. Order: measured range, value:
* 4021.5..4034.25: 0.01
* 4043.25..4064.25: 0.01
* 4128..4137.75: 0.01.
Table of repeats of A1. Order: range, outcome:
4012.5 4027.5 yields 21.8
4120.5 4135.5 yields 21.4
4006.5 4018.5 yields 21.9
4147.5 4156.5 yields 21.8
